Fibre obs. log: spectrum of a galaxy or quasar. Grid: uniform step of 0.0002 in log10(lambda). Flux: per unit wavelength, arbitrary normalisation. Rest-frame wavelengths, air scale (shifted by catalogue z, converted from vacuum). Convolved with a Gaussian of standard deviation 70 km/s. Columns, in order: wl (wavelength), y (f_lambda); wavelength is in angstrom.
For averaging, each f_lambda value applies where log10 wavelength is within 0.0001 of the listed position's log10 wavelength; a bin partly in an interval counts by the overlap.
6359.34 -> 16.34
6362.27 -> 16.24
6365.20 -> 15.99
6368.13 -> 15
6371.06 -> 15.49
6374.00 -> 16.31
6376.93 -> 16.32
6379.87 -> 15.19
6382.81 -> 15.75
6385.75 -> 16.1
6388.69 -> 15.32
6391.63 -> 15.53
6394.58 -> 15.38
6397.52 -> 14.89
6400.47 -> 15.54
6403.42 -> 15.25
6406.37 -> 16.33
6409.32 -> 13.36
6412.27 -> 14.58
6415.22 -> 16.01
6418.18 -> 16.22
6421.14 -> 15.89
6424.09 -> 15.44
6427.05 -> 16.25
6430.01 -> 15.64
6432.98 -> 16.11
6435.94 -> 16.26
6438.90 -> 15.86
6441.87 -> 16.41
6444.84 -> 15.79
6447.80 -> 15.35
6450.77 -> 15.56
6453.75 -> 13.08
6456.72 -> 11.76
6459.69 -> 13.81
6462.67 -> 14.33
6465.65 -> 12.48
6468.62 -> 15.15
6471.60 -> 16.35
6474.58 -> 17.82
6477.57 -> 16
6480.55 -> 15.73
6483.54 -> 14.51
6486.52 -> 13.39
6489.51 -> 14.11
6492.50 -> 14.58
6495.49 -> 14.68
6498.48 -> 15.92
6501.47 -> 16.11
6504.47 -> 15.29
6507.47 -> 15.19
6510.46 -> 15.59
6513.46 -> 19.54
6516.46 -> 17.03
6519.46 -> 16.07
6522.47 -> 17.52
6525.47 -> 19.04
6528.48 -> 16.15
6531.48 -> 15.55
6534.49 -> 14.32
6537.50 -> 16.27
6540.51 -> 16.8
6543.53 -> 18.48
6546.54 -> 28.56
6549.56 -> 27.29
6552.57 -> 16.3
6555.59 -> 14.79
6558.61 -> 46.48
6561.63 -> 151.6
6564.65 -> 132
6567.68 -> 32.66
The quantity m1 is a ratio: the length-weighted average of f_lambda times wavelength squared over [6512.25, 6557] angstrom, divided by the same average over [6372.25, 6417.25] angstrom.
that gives 1.23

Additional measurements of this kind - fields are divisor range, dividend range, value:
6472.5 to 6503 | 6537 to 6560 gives 1.55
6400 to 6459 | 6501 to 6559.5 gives 1.27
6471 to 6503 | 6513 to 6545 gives 1.11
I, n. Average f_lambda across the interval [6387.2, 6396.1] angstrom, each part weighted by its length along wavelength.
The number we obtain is 15.4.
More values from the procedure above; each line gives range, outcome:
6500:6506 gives 15.7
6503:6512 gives 15.4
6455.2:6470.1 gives 13.5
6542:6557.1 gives 21.1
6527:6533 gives 15.9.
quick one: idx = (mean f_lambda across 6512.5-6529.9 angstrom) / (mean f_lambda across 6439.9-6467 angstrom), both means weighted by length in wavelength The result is 1.22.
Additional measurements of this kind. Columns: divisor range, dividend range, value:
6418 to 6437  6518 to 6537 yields 1.03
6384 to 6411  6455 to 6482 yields 0.97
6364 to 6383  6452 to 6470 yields 0.86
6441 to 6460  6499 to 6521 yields 1.13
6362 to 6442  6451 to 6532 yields 0.99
